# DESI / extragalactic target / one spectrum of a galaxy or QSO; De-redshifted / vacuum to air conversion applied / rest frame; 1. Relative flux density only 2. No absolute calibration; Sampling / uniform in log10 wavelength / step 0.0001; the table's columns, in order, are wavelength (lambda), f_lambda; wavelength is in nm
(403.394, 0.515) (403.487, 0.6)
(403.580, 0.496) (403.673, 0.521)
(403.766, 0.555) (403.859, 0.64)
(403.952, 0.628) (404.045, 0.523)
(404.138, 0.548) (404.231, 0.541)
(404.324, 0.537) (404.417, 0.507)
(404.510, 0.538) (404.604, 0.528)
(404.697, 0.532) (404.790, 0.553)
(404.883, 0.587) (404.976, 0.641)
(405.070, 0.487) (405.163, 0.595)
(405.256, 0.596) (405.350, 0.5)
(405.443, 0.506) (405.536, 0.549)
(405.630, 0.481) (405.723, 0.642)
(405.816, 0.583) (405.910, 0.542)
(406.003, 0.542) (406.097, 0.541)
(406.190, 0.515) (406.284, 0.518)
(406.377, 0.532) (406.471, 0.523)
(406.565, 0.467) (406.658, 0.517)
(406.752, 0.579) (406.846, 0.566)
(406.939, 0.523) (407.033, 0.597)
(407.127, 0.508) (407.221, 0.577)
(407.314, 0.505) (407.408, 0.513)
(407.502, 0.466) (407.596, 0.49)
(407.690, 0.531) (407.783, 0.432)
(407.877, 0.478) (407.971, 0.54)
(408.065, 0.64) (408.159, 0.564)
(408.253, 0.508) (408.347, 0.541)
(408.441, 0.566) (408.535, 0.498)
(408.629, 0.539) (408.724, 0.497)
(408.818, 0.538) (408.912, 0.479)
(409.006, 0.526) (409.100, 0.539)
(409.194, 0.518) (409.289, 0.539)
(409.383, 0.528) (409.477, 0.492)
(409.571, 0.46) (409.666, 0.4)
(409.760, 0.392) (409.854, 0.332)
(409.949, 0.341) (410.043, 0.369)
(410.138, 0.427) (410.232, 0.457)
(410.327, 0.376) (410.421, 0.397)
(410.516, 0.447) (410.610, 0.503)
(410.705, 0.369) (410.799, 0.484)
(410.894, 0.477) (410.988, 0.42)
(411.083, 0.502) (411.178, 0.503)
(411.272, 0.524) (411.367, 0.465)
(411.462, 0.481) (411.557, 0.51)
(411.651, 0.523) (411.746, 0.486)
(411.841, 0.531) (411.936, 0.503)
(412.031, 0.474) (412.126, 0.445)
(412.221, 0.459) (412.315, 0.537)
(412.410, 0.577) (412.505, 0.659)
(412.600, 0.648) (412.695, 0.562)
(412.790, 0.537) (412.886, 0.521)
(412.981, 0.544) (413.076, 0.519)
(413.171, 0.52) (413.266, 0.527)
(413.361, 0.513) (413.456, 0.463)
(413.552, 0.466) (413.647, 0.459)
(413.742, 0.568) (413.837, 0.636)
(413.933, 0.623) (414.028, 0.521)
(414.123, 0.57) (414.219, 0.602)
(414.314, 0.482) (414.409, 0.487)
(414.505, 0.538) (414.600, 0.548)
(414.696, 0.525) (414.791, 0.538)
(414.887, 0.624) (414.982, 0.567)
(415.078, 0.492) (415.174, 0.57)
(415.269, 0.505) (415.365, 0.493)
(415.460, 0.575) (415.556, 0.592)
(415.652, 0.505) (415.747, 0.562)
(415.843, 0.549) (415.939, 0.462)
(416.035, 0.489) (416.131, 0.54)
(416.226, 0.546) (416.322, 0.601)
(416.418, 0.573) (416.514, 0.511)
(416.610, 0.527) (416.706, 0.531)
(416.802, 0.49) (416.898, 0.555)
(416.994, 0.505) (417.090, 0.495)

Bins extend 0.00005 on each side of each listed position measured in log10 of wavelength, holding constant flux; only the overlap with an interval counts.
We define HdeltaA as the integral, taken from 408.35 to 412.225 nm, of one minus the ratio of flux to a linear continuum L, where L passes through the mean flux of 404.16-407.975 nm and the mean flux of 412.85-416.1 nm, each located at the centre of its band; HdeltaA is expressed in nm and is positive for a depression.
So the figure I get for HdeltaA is 0.451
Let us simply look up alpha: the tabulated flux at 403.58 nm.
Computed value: 0.496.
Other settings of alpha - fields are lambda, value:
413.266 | 0.527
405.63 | 0.481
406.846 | 0.566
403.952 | 0.628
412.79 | 0.537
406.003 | 0.542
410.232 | 0.457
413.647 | 0.459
